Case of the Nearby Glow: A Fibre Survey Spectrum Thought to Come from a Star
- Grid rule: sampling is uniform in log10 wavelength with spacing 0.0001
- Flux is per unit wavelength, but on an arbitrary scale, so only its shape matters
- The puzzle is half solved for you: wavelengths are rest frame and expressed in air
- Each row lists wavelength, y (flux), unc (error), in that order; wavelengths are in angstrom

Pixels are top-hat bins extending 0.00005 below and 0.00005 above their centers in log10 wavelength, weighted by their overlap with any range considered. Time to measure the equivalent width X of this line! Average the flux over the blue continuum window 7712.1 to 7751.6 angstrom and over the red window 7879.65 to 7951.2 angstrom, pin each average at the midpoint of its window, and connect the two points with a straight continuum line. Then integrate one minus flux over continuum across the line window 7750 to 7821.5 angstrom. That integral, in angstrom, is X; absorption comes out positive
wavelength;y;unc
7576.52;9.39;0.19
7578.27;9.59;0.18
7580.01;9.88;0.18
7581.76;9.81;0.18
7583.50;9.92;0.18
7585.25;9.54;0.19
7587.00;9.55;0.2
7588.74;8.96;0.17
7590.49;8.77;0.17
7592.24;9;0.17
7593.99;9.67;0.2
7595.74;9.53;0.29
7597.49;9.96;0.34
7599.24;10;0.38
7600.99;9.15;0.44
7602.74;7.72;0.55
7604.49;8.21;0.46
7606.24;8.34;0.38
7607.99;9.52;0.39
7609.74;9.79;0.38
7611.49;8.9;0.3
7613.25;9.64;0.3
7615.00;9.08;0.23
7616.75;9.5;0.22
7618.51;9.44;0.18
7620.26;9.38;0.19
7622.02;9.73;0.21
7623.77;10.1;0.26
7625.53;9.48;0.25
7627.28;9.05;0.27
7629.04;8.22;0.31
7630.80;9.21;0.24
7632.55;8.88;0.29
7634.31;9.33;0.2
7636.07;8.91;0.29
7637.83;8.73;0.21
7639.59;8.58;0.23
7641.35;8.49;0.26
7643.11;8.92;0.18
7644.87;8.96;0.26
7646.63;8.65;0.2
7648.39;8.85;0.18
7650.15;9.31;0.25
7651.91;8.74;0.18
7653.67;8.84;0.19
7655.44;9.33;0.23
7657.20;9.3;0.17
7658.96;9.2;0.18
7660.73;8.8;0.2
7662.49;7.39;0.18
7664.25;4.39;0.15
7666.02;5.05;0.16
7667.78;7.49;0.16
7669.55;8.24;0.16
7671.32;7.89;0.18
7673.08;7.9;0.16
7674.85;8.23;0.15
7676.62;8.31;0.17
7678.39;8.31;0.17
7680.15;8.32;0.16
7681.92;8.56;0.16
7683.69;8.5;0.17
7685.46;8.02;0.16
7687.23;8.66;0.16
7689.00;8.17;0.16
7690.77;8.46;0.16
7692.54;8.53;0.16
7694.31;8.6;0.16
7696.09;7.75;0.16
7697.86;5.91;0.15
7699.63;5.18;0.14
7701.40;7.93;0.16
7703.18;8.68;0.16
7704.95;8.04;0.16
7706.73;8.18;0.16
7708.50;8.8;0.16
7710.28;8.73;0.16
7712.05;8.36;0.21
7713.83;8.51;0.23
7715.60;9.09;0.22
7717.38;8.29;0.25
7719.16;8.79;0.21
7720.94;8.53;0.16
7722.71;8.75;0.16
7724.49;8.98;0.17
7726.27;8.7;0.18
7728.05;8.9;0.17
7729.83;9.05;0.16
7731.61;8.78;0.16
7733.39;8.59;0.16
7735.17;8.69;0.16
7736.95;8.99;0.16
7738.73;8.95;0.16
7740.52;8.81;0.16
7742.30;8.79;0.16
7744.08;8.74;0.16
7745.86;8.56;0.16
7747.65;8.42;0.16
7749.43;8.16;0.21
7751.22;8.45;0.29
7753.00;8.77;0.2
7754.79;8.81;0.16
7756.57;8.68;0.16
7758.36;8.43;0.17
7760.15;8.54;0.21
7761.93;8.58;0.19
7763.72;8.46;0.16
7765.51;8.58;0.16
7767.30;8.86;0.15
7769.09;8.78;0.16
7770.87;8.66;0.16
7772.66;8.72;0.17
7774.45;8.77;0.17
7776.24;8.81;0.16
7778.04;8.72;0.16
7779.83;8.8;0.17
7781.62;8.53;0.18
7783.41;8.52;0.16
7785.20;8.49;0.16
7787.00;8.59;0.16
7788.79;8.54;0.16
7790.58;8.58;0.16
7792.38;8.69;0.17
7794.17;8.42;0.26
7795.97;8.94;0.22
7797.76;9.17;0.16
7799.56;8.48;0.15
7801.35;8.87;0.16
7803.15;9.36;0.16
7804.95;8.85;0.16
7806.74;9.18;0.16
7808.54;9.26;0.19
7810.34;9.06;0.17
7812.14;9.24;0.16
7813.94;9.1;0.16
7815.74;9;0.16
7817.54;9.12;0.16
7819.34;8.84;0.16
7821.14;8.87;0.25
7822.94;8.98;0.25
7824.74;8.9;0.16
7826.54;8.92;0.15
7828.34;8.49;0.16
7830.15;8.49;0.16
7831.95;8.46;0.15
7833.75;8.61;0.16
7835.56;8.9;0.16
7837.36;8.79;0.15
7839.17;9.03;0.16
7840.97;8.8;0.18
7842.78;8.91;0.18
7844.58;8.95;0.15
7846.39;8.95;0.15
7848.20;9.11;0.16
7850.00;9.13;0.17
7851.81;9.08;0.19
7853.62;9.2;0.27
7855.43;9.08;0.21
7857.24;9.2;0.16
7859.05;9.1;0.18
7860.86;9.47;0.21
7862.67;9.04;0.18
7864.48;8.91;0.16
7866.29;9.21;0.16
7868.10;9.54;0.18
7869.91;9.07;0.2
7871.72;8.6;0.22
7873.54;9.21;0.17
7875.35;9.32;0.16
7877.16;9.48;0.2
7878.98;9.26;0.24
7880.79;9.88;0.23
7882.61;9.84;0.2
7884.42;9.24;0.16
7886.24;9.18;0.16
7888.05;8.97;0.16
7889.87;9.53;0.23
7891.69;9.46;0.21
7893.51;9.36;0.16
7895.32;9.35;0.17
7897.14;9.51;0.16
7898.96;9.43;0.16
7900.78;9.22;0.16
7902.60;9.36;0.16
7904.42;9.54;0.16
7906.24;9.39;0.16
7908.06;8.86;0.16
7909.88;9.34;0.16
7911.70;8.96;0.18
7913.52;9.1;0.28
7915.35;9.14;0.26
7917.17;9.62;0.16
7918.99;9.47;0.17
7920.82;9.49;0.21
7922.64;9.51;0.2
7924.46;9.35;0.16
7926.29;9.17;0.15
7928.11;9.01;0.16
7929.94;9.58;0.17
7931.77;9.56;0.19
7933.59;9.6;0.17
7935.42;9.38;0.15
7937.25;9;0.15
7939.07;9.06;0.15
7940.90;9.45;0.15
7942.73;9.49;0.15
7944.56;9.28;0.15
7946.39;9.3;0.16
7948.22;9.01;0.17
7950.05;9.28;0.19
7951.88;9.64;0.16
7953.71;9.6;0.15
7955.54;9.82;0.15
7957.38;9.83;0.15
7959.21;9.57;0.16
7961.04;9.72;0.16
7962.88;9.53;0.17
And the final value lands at 0.9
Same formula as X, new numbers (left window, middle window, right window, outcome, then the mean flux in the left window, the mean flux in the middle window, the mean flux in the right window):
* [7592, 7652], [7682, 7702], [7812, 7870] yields 2.8 angstrom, 9.12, 7.82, 8.98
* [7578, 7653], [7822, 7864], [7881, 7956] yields 1.7 angstrom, 9.18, 8.94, 9.35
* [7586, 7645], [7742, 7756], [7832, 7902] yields 0.9 angstrom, 9.14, 8.58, 9.17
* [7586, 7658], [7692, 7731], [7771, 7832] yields 3.0 angstrom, 9.12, 8.29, 8.82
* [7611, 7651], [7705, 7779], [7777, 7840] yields 2.1 angstrom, 9.1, 8.67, 8.82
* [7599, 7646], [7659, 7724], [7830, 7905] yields 7.8 angstrom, 9.07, 8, 9.17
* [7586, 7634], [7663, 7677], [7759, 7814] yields 3.0 angstrom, 9.22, 7.15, 8.77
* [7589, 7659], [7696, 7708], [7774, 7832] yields 2.1 angstrom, 9.11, 7.41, 8.82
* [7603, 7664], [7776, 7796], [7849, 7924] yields 1.2 angstrom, 8.96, 8.61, 9.29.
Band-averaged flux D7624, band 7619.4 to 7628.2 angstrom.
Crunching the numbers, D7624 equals 9.54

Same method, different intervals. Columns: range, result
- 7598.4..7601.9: 9.55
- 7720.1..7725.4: 8.76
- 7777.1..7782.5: 8.67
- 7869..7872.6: 8.85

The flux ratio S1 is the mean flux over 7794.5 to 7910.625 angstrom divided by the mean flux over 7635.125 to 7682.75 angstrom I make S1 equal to 1.1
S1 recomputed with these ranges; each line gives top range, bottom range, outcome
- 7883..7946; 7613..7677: 1.08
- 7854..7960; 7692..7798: 1.09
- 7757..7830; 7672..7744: 1.05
